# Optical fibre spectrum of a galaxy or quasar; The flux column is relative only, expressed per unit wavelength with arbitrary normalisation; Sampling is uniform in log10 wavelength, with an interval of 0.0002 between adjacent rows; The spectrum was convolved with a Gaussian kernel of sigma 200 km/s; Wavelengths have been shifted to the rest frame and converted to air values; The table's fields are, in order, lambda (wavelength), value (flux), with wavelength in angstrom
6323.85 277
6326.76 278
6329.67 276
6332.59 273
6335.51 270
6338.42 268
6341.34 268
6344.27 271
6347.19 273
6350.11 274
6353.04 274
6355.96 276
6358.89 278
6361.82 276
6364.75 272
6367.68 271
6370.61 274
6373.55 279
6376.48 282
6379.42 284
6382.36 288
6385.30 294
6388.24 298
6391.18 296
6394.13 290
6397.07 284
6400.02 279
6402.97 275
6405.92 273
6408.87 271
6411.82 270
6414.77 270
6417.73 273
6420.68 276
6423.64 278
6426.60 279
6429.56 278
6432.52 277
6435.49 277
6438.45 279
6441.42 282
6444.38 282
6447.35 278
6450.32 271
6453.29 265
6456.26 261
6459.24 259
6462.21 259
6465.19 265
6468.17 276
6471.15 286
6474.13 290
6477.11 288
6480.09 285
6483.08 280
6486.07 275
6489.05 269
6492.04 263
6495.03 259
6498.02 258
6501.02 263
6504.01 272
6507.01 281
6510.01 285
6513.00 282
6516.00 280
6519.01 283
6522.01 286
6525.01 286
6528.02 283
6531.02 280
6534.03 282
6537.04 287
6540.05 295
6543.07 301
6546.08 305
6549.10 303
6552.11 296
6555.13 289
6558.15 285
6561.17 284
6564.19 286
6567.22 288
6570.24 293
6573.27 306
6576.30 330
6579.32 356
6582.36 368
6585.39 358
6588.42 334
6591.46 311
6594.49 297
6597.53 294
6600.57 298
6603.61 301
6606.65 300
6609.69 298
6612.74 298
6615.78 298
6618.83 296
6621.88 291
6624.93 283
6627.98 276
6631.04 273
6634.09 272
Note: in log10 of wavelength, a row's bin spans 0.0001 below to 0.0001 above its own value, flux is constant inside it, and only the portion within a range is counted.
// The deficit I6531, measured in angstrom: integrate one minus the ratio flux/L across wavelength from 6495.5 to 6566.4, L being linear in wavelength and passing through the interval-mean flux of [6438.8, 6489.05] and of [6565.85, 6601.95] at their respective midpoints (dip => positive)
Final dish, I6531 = 3.6 angstrom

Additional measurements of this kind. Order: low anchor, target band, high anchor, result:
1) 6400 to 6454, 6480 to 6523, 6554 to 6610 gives 2.6 angstrom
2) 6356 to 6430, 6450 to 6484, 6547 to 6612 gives 2.0 angstrom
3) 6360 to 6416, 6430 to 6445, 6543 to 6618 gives 0.4 angstrom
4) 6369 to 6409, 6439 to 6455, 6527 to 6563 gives 0.6 angstrom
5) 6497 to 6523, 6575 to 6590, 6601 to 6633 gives -3.3 angstrom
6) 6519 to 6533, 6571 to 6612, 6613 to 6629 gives -4.3 angstrom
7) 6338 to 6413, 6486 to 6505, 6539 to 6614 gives 2.0 angstrom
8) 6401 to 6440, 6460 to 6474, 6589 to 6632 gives 0.4 angstrom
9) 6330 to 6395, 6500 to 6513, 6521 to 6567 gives 0.5 angstrom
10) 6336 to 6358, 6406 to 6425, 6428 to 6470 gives -0.1 angstrom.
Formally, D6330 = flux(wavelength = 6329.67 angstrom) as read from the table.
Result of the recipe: 276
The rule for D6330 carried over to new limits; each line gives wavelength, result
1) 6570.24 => 293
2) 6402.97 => 275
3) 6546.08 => 305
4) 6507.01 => 281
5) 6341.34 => 268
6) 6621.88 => 291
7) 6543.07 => 301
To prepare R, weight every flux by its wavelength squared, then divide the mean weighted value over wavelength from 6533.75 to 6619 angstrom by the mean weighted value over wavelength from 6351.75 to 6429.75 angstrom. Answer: 1.16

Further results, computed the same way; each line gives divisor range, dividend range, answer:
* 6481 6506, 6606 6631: 1.13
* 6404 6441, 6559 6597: 1.21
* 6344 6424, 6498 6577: 1.08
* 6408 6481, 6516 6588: 1.13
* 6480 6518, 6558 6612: 1.17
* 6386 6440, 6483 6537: 1.02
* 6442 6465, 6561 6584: 1.22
